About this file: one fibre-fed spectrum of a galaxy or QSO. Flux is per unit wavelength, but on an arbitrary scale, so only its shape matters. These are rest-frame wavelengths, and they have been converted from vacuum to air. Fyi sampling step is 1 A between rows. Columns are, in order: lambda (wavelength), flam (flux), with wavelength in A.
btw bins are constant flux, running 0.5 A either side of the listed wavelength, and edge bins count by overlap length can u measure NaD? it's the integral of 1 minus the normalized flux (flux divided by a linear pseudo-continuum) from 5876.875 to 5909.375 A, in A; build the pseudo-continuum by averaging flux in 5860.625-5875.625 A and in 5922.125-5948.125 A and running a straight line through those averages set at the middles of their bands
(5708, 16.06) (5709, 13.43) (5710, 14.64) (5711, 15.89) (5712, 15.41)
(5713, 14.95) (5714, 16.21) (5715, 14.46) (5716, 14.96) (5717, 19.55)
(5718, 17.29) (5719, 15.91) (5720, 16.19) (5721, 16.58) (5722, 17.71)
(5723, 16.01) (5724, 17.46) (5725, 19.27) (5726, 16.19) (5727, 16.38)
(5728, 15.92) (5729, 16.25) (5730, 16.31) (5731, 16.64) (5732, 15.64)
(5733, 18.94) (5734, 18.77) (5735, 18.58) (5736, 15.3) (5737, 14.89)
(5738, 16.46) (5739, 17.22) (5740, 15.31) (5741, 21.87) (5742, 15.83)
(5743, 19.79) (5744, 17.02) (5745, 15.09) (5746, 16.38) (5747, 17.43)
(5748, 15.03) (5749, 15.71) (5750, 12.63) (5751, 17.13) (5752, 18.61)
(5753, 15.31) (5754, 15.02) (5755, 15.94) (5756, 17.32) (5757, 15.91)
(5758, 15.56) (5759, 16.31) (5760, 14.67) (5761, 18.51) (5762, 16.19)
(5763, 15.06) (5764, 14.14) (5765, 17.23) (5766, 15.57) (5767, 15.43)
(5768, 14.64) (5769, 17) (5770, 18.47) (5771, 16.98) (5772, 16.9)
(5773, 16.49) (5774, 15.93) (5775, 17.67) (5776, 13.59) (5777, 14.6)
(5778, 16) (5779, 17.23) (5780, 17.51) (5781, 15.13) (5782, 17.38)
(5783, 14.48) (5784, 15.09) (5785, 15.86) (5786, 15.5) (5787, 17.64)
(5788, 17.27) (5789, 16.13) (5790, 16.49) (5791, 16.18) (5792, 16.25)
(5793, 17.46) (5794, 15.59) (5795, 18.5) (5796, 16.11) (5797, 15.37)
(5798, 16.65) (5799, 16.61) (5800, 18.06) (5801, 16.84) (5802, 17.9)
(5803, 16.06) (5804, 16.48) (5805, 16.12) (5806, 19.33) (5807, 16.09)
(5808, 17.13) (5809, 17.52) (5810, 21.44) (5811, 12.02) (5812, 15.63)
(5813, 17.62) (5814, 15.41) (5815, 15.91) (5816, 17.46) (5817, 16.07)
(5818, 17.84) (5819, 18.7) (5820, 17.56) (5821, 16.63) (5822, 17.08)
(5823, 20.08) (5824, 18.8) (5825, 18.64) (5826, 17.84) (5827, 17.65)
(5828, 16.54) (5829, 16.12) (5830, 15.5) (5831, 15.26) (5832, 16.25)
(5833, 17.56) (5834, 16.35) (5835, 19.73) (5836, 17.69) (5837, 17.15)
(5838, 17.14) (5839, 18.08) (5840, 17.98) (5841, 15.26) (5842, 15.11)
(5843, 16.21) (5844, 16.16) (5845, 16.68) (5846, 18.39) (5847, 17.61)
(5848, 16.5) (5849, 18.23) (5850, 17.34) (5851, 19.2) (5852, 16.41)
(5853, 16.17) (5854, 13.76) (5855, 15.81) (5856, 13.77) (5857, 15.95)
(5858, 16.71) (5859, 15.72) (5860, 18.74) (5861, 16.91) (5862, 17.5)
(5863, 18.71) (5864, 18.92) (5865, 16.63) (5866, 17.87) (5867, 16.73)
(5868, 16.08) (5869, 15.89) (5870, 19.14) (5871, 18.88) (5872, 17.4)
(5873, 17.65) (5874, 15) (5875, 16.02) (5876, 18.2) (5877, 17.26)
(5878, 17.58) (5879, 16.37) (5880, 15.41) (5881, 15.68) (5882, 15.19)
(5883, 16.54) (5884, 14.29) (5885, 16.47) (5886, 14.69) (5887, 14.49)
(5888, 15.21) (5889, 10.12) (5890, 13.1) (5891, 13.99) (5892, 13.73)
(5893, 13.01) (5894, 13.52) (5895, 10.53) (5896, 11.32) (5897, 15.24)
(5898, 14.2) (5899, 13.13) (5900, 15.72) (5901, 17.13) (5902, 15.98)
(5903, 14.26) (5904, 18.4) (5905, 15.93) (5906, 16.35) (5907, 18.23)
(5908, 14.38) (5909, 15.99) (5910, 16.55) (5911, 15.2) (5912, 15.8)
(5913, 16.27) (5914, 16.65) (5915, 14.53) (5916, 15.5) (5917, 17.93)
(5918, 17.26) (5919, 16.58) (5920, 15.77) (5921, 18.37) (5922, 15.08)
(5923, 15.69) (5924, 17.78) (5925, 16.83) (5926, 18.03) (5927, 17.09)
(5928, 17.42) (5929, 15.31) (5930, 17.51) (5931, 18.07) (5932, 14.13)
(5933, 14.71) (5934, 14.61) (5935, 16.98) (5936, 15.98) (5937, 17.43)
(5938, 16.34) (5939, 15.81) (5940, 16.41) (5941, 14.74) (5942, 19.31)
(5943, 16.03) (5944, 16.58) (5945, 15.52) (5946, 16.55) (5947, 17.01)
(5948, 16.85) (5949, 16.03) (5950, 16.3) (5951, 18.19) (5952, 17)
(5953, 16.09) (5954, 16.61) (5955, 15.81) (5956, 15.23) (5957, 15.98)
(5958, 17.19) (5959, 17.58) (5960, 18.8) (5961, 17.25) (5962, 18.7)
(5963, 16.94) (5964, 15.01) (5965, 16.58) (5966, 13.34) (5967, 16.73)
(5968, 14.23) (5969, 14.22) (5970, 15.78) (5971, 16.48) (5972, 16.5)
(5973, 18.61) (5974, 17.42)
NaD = 3.9 A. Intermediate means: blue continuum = 17.3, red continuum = 16.5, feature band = 14.9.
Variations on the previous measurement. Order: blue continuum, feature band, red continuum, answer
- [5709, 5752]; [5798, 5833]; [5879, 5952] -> -1.9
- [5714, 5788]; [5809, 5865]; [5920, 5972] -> -2.0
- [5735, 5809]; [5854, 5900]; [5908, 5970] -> 2.1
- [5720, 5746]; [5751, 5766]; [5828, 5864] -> 0.7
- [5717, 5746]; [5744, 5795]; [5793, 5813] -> 2.3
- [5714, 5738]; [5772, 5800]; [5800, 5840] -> 1.2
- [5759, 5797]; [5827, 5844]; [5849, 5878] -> 0.0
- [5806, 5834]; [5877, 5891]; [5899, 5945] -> 1.3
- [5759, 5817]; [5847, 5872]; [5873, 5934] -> -1.7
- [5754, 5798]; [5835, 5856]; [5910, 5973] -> -0.7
